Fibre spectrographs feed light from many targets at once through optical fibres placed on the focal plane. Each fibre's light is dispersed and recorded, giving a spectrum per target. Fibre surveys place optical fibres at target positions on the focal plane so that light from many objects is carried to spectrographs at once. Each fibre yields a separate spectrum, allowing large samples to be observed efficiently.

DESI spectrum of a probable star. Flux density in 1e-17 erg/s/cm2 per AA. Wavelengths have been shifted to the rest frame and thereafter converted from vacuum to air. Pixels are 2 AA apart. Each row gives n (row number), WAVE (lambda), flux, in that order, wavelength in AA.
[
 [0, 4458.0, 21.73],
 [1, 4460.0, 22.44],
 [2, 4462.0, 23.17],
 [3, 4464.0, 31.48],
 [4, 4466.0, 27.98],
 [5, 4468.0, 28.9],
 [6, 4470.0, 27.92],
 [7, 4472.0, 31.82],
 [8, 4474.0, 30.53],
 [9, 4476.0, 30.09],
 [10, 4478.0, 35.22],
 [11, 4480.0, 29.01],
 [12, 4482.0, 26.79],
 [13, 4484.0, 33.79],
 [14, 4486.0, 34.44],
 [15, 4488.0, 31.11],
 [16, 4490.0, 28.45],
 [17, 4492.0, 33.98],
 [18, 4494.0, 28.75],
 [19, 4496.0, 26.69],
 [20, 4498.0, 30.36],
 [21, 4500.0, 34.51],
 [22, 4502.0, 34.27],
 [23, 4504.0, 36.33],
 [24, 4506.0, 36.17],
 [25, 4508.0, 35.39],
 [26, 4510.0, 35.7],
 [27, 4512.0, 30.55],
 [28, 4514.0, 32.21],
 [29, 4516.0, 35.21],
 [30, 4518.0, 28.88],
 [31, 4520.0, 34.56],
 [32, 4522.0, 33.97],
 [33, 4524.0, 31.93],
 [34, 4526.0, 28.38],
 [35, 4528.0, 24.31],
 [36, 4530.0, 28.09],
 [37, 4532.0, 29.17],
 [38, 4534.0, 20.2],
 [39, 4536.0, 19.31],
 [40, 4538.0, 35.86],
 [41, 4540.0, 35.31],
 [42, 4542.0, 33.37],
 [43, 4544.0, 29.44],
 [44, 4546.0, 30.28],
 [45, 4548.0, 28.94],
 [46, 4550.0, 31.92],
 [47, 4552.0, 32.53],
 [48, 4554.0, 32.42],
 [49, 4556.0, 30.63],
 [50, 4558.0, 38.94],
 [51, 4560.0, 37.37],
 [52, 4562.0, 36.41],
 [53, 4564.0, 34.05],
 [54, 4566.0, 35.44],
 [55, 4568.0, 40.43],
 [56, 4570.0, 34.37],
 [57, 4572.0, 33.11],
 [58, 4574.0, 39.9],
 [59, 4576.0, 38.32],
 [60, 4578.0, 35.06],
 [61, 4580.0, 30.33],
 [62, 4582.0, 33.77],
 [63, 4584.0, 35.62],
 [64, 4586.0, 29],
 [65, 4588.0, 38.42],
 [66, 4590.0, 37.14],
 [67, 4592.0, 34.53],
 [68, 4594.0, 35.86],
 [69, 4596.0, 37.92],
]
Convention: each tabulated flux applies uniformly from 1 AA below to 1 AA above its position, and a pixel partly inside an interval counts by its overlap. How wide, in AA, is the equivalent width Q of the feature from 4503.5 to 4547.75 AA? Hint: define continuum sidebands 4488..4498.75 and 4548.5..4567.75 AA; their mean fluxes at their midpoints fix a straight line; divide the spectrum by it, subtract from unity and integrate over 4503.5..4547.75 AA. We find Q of 1.4 AA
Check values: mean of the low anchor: 29.8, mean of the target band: 31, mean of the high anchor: 34.5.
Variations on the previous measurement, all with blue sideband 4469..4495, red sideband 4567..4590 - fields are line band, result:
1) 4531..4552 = 2.6 AA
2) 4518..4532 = 1.2 AA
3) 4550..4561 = 0.1 AA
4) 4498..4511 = -1.2 AA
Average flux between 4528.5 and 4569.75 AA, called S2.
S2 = 32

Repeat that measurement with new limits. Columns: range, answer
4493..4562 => 31.6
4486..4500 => 30.5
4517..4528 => 30.9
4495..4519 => 33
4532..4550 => 29.3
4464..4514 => 31.6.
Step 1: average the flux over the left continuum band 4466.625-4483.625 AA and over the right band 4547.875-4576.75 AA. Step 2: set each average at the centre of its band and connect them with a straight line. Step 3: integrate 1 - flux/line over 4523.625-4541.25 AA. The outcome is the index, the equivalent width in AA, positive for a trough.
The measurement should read 2.9 AA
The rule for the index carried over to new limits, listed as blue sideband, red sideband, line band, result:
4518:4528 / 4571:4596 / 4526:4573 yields 1.73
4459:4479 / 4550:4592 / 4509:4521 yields -0.43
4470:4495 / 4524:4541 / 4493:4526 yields -3.86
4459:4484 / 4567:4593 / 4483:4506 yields -1.44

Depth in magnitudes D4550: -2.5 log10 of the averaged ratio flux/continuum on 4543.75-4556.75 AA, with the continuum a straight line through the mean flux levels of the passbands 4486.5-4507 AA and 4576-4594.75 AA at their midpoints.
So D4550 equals 0.09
